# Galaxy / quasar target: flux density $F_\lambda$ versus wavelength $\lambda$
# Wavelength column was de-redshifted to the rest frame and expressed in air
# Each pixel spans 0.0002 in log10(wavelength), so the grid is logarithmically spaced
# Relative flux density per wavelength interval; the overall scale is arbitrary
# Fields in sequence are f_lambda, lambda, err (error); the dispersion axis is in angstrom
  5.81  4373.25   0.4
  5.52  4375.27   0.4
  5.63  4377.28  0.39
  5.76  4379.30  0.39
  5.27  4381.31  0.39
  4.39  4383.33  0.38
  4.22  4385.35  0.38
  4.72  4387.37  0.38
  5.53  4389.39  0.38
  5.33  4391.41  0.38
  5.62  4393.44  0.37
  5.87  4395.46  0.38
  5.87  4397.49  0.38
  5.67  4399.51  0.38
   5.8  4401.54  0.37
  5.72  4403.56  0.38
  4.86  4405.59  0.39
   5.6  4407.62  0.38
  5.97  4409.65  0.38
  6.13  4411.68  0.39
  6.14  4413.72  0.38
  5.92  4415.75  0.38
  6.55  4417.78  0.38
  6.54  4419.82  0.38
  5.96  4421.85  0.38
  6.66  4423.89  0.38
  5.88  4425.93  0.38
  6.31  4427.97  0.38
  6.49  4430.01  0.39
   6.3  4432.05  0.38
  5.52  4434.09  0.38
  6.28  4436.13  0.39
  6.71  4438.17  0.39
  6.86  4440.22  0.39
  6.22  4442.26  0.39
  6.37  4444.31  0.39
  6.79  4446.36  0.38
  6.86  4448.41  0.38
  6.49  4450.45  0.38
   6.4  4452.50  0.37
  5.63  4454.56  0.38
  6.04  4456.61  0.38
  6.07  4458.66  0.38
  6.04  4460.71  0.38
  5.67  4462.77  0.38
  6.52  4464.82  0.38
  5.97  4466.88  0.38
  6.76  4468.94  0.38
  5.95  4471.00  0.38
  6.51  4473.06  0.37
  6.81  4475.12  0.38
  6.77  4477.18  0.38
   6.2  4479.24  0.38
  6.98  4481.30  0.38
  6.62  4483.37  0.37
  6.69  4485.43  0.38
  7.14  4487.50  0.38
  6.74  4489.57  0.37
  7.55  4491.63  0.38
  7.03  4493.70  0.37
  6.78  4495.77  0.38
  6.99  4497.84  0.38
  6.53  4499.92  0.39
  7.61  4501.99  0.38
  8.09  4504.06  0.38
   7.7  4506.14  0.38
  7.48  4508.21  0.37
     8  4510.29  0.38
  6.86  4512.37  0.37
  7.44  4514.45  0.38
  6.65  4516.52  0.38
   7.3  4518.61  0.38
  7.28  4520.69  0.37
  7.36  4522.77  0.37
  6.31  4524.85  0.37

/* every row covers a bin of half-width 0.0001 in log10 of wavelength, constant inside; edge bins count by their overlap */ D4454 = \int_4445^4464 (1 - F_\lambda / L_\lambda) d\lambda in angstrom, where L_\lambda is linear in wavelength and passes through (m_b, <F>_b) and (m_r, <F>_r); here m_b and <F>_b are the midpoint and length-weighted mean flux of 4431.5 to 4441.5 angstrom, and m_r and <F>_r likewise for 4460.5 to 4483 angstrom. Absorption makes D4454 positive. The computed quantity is 0.4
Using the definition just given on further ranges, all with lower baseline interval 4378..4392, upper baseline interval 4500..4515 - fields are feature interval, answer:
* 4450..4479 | 1.76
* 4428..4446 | -0.77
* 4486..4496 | 0.20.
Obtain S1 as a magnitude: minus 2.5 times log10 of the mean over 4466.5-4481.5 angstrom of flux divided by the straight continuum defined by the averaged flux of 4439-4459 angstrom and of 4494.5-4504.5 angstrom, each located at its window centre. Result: 0.04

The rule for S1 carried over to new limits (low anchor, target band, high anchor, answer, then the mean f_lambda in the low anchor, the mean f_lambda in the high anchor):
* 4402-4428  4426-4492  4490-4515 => 0.04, 6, 7.32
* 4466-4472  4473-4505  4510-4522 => -0.05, 6.23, 7.21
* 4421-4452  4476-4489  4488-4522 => 0.04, 6.38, 7.25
